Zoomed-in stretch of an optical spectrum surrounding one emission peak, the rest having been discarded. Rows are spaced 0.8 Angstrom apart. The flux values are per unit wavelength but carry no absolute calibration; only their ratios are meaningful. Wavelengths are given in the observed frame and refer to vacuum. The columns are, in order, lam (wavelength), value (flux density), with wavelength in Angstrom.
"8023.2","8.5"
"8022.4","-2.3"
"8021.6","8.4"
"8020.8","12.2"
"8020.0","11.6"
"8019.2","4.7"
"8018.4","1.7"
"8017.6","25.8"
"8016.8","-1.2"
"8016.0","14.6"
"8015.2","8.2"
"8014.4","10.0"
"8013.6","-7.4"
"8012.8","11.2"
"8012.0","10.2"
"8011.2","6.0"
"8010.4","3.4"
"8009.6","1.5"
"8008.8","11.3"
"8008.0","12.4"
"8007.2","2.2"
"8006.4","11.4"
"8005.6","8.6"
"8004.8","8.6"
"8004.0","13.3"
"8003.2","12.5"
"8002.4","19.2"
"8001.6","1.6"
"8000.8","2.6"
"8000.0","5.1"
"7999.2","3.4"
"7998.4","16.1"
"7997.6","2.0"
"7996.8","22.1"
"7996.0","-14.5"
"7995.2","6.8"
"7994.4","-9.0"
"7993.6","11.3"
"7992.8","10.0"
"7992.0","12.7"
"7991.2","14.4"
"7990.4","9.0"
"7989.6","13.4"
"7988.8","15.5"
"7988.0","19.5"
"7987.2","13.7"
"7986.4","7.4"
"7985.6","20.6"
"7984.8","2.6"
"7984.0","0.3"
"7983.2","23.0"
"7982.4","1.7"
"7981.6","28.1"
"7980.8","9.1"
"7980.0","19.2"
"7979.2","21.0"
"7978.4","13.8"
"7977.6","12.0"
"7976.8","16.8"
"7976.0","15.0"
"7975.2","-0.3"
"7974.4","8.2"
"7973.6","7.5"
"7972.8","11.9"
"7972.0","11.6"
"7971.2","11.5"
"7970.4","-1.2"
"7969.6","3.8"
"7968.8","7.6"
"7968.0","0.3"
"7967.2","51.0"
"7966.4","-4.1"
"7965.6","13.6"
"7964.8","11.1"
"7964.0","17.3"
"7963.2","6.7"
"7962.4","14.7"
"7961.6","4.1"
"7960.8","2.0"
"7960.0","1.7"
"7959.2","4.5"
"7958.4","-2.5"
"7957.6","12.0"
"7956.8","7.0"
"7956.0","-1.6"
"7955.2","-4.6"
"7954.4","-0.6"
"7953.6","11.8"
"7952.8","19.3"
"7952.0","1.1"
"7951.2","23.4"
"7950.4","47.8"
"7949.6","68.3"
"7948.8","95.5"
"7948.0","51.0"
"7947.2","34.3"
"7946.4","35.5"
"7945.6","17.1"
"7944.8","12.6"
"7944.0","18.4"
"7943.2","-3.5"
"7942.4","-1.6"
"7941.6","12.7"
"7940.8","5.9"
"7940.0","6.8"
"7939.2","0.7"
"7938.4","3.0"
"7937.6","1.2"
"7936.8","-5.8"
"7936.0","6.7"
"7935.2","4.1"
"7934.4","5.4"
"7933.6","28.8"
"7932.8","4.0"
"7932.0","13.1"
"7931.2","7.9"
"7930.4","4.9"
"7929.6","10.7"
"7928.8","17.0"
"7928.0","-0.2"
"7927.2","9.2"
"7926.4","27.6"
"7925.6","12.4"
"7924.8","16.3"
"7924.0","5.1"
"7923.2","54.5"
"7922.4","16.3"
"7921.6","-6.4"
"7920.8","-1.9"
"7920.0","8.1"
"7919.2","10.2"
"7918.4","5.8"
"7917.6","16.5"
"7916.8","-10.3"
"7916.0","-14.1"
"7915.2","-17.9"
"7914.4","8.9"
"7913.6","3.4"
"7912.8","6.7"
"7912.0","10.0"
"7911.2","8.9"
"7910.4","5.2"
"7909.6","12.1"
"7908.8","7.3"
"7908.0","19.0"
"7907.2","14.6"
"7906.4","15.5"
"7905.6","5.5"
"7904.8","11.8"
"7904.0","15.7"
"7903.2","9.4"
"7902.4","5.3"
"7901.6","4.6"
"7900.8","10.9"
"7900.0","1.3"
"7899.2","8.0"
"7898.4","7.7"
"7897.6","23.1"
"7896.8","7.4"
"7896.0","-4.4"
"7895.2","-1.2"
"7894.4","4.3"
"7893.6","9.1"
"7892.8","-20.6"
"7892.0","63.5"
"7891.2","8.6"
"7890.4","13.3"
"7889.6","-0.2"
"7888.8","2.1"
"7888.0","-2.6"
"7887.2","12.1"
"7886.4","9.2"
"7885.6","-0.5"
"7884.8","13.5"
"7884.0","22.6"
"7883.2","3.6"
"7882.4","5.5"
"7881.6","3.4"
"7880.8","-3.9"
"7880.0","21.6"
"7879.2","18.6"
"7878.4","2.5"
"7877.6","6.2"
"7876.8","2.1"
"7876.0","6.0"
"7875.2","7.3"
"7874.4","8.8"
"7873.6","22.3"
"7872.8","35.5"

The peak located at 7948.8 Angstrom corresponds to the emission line H-gamma 4340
